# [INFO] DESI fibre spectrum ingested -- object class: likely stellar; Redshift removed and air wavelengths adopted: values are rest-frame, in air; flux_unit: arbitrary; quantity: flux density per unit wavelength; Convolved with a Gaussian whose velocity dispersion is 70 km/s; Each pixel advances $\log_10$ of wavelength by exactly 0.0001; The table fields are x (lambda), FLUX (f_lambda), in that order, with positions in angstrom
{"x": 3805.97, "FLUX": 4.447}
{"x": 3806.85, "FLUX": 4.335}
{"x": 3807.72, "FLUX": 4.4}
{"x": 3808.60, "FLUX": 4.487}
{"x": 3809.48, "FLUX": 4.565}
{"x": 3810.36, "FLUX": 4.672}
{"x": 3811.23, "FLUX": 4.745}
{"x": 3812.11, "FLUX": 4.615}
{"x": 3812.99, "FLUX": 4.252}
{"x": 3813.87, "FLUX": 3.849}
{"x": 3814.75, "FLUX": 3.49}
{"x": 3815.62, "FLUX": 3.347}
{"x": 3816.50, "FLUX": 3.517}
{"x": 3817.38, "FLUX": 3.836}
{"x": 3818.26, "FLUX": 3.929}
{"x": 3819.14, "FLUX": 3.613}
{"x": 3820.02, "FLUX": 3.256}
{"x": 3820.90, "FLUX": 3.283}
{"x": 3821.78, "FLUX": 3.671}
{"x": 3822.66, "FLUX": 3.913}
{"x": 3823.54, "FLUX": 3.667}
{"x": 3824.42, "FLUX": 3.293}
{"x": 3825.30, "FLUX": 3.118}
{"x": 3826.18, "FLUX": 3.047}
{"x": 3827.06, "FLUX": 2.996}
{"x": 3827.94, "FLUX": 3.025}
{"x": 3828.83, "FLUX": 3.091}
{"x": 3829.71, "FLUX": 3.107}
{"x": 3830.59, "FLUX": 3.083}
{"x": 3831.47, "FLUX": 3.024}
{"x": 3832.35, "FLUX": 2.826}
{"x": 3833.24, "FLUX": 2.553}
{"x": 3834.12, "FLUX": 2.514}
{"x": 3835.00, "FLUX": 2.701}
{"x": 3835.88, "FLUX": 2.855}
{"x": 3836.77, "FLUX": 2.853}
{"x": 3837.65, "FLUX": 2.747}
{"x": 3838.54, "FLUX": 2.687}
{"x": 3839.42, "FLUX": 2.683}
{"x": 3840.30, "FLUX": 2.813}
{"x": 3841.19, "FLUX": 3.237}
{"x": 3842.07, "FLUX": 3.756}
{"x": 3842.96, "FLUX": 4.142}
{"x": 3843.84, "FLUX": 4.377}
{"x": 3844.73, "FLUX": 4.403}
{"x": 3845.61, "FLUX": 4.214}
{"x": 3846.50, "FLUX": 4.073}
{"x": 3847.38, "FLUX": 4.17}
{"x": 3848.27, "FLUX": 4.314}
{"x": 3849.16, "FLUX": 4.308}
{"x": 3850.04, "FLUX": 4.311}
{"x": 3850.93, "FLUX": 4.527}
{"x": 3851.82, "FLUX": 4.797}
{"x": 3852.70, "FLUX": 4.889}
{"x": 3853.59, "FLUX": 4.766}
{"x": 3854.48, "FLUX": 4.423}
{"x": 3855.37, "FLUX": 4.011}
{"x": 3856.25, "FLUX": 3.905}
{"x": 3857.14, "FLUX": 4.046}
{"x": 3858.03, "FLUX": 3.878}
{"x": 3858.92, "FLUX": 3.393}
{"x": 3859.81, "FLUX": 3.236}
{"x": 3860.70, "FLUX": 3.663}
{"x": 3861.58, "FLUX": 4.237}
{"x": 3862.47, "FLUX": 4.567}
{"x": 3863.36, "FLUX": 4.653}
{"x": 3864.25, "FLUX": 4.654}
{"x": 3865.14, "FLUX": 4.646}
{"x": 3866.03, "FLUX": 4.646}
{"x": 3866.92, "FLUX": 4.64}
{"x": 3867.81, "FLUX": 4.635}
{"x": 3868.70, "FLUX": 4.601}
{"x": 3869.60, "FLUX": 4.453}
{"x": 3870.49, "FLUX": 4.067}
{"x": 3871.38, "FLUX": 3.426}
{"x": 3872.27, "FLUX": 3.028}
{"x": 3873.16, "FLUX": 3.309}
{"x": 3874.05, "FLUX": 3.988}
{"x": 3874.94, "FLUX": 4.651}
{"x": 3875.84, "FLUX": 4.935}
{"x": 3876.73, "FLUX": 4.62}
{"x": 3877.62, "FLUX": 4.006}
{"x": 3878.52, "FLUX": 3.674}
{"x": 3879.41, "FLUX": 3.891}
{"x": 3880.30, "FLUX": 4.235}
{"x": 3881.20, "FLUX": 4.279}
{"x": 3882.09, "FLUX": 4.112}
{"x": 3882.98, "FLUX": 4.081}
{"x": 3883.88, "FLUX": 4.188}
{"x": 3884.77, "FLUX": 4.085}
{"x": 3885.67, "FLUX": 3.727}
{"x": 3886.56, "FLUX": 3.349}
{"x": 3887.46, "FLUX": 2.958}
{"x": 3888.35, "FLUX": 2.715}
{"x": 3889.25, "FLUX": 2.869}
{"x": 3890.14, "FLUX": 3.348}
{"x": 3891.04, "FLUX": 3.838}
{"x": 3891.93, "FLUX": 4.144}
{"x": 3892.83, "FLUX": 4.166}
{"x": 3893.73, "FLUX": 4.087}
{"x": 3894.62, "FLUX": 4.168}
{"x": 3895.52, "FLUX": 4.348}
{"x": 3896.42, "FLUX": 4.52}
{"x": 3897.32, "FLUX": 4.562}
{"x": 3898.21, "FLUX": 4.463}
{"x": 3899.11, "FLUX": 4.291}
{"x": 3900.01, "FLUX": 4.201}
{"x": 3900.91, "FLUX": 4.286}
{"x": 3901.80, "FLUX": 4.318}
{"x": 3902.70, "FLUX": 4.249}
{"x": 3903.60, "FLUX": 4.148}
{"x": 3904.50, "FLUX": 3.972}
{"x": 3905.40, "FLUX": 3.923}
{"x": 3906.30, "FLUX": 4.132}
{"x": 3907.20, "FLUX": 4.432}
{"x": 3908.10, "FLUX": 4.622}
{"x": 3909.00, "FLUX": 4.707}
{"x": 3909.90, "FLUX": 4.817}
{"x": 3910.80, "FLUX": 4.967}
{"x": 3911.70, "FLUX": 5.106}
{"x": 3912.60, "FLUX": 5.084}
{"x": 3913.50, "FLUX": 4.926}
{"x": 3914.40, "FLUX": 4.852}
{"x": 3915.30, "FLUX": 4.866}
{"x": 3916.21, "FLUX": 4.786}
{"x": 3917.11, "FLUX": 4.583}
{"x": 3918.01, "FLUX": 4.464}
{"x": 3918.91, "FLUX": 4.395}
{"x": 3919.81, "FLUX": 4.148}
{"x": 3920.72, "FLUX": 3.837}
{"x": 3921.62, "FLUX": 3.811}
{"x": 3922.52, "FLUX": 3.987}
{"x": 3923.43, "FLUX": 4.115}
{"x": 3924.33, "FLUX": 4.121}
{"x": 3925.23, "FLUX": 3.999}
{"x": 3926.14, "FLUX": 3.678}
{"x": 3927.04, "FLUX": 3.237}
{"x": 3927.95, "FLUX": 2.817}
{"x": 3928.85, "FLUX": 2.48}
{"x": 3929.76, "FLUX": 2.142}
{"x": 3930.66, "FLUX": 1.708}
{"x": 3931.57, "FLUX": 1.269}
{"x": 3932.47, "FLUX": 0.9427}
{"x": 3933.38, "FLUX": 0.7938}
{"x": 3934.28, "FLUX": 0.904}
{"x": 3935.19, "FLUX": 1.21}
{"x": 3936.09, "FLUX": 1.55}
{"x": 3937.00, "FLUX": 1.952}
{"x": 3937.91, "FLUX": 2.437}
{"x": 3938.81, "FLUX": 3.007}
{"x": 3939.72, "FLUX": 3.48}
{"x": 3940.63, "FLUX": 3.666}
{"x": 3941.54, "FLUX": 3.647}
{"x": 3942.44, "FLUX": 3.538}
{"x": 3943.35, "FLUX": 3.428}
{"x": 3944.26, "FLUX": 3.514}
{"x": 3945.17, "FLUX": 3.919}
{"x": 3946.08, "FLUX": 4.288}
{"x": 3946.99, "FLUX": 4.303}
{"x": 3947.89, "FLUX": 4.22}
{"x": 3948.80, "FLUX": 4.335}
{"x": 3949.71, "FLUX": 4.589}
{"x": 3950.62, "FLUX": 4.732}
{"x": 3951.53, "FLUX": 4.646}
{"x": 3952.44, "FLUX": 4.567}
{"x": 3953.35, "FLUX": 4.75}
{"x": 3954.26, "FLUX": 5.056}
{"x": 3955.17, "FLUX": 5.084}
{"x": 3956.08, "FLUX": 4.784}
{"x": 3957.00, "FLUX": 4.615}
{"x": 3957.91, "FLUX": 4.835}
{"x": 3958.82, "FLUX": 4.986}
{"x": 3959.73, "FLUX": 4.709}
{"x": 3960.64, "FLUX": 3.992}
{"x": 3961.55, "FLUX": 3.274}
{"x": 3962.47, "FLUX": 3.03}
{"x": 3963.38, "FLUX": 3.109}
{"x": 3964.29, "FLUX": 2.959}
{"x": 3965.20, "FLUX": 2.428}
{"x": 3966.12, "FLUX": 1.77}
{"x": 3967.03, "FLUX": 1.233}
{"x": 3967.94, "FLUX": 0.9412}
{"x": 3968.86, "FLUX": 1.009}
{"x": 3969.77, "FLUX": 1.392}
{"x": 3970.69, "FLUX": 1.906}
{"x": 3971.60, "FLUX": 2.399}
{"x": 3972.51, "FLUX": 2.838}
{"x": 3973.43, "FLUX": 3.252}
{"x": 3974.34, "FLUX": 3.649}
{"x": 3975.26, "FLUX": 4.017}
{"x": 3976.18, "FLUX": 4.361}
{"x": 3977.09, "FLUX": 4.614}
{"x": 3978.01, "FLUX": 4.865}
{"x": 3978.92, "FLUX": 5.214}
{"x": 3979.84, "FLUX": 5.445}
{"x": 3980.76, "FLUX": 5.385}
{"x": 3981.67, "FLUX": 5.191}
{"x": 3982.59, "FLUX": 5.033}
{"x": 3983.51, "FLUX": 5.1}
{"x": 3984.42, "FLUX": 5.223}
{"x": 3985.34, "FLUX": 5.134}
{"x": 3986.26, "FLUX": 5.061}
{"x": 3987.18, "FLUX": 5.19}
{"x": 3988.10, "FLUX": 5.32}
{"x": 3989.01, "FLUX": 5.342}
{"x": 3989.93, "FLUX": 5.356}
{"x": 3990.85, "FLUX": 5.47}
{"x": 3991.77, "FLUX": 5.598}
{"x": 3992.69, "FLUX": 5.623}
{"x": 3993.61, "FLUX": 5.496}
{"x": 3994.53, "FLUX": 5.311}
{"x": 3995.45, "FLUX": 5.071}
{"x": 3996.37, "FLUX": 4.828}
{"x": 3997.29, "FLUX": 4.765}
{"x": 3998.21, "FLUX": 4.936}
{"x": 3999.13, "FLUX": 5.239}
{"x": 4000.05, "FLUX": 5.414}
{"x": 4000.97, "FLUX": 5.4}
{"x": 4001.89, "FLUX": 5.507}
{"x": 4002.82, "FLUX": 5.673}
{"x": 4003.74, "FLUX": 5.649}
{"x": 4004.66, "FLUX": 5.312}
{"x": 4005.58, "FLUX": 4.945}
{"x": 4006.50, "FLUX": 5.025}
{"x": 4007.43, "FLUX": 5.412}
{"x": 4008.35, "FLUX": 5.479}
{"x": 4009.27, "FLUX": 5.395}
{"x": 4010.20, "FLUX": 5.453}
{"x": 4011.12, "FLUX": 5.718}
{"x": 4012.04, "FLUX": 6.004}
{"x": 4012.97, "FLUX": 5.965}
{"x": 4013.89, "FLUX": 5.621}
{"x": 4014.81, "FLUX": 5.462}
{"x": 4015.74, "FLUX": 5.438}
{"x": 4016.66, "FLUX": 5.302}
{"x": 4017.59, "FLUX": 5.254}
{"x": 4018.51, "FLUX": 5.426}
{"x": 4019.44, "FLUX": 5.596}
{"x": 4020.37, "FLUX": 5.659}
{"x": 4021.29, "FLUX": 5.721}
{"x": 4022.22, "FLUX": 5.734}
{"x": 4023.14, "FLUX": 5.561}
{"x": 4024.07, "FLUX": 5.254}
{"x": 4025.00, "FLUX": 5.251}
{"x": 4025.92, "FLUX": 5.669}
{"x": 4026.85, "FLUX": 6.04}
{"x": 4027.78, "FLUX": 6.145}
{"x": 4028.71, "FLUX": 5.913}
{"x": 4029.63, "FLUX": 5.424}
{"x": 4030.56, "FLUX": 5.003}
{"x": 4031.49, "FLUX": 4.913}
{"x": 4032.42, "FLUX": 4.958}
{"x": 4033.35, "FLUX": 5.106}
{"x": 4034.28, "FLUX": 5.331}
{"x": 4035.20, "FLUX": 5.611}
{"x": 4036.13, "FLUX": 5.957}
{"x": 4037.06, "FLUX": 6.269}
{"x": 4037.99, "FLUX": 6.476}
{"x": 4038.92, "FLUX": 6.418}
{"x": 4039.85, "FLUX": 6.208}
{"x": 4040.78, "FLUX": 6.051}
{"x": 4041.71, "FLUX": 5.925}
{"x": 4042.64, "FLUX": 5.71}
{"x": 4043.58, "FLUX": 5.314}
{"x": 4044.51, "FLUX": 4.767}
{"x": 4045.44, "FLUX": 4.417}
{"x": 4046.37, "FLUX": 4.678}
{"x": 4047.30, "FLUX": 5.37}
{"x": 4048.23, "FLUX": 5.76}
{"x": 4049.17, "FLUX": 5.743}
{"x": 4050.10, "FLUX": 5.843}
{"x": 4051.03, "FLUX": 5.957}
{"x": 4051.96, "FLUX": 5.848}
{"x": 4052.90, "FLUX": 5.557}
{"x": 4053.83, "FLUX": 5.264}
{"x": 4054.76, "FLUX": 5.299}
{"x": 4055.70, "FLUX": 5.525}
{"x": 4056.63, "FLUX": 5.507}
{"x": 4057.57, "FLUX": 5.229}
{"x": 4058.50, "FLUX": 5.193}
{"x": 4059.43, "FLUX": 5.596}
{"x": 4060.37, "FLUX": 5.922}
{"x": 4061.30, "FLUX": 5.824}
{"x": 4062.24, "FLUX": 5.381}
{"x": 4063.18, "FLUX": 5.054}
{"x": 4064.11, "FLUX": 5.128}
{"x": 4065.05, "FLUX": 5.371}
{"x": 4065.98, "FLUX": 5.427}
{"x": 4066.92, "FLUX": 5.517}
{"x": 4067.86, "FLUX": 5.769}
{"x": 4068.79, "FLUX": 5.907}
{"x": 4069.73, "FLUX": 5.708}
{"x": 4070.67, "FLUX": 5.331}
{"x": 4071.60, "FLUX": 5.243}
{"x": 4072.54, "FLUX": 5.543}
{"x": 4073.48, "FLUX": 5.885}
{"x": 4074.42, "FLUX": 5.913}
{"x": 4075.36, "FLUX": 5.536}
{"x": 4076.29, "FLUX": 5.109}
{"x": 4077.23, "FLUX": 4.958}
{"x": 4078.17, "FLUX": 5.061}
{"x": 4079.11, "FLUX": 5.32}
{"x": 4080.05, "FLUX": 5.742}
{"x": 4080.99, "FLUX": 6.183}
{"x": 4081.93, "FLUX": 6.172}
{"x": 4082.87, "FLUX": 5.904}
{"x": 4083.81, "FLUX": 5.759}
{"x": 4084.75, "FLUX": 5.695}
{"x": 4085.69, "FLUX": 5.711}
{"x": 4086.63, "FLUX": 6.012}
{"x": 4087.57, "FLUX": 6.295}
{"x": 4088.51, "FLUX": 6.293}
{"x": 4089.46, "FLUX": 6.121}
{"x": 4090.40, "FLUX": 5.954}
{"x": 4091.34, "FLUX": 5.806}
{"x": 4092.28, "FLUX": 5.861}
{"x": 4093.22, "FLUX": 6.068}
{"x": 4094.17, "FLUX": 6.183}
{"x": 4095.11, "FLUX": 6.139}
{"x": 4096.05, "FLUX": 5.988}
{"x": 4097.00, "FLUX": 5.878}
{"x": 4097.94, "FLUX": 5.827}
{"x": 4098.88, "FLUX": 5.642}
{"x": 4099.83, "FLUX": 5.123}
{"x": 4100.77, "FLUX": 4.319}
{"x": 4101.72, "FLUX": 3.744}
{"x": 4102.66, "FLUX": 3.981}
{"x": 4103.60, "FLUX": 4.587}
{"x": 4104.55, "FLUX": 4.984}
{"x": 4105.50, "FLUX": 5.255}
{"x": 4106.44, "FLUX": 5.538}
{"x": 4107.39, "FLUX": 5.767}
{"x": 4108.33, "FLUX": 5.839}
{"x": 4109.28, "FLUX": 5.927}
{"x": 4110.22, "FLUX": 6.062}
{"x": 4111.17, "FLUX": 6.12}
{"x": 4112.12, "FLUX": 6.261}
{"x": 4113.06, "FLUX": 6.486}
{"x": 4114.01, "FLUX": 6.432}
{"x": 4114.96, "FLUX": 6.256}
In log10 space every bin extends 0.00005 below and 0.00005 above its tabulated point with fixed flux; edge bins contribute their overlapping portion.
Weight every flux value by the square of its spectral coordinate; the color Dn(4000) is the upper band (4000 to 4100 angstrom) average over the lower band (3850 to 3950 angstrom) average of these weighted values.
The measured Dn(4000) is 1.56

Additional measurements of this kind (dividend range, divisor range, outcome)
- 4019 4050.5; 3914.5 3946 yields 1.86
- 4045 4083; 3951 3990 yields 1.44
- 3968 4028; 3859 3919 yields 1.25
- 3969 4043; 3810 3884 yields 1.47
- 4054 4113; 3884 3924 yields 1.45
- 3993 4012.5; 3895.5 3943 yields 1.52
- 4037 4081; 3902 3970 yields 1.64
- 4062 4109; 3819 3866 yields 1.71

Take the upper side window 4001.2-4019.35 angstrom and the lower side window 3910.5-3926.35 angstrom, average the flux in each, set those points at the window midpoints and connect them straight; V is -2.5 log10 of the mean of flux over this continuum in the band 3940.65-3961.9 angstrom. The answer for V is 0.11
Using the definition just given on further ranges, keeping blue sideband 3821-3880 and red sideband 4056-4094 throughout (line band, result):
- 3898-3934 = 0.12 mag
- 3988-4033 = -0.06 mag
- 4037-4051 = -0.05 mag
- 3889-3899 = 0.02 mag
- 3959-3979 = 0.49 mag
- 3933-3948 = 0.48 mag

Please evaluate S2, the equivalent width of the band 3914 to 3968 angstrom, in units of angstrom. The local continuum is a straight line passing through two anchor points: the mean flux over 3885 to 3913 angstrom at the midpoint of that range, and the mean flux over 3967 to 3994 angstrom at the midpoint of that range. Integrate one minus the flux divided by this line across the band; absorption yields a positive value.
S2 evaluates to 9.2 angstrom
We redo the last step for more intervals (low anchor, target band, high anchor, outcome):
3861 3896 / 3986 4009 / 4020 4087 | -0.97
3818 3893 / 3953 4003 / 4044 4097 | 5.31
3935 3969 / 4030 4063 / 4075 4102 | -3.36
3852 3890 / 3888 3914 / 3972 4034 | 0.37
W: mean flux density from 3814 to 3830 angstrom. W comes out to 3.41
